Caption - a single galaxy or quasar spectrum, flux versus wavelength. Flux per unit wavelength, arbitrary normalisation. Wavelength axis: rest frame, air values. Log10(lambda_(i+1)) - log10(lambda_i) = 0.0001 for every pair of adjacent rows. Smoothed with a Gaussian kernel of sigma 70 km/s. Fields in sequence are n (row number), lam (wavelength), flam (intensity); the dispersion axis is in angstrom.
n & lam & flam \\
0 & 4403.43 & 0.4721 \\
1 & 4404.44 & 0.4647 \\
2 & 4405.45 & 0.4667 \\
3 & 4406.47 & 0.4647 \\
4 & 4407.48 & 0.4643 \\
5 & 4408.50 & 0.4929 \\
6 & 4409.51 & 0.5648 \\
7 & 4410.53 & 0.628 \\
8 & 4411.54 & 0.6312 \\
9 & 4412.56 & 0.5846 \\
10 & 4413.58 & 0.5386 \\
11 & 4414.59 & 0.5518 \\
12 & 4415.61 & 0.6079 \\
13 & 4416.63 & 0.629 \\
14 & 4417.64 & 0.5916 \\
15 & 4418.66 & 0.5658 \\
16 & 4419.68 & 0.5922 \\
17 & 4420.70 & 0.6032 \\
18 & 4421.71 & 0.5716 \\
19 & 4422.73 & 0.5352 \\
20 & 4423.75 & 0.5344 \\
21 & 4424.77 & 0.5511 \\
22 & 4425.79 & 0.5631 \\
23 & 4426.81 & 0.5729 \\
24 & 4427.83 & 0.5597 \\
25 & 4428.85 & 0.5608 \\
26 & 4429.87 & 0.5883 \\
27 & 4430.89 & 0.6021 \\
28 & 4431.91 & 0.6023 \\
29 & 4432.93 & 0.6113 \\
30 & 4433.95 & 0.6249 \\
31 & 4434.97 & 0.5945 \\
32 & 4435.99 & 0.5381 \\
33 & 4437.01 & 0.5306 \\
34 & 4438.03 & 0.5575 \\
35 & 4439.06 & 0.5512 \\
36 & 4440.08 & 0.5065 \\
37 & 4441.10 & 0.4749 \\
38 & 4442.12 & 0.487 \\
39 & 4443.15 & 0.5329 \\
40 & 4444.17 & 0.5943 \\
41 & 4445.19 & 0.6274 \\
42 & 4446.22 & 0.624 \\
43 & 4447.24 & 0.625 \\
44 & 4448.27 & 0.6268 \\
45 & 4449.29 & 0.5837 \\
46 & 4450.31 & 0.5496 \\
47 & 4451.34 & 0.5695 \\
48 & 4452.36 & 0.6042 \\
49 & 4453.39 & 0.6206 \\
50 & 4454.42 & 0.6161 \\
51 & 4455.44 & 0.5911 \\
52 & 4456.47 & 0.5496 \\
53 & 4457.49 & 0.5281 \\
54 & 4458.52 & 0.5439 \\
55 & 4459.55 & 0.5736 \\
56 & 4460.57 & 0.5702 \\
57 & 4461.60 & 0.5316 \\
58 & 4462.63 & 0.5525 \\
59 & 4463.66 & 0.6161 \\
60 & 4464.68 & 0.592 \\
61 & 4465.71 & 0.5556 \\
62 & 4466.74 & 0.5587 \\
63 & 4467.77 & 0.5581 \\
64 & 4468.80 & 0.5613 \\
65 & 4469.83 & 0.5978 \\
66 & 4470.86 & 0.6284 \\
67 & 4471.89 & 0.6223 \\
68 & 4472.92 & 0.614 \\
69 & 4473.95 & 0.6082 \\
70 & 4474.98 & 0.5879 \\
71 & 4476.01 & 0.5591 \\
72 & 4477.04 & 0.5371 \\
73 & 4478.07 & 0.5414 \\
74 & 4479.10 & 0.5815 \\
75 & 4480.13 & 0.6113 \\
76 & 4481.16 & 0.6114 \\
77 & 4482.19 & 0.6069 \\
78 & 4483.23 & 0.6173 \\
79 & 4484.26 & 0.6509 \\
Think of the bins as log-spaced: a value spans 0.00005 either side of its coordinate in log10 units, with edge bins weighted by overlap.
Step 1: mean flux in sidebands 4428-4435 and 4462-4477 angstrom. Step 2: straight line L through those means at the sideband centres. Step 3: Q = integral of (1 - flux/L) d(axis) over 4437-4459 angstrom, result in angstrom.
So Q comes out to 0.8 angstrom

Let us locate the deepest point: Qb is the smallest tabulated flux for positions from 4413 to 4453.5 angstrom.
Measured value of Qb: 0.4749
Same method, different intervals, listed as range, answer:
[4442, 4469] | 0.487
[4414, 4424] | 0.5344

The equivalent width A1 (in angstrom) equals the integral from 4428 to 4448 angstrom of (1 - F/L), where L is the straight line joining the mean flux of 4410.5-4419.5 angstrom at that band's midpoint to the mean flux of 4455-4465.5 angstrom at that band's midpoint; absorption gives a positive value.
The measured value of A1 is 0.2 angstrom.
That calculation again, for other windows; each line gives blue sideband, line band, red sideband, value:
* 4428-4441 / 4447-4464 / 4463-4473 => 0.1 angstrom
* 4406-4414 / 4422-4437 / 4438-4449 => -0.4 angstrom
